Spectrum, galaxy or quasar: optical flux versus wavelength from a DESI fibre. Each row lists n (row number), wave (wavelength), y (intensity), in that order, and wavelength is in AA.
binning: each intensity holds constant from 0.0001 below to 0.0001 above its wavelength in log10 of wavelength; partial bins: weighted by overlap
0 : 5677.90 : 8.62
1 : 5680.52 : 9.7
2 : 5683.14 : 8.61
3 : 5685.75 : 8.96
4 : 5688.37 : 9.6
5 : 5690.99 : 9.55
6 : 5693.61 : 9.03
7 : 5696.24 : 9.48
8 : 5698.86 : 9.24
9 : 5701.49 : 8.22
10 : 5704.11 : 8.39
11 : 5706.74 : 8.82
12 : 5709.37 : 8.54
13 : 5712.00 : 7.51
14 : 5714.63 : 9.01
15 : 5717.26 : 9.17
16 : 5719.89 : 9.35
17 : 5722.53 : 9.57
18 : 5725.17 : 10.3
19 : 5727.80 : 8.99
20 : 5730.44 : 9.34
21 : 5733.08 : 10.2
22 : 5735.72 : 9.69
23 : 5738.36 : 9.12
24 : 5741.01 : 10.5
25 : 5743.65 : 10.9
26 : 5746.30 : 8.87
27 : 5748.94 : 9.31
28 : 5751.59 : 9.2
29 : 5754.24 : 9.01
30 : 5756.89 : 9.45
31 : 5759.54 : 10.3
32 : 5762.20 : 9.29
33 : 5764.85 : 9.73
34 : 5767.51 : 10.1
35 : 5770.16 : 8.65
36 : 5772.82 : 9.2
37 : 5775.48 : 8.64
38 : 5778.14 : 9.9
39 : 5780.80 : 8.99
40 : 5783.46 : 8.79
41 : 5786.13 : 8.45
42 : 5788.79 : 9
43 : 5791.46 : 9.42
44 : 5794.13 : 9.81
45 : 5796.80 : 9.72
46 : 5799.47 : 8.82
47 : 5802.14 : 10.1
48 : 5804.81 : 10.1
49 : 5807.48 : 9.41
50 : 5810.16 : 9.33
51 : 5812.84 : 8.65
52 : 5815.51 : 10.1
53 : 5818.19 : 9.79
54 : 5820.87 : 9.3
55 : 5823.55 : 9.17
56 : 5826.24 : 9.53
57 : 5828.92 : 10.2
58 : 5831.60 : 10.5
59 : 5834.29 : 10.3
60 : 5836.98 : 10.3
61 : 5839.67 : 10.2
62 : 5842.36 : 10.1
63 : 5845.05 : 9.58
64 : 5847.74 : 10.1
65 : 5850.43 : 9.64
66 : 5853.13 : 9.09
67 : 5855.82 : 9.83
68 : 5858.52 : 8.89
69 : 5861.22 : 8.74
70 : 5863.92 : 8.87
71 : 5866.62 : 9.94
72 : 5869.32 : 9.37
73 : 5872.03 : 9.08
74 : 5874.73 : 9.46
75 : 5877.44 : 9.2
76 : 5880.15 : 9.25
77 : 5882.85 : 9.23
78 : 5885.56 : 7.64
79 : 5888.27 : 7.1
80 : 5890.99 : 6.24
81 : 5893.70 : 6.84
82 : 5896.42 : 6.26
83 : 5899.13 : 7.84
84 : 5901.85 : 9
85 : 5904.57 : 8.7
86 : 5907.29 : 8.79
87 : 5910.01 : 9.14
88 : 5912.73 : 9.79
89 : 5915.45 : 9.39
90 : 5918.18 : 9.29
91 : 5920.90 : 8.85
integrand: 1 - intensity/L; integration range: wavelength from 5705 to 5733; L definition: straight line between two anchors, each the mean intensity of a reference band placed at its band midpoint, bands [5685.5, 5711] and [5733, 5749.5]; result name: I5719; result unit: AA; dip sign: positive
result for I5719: 0.8 AA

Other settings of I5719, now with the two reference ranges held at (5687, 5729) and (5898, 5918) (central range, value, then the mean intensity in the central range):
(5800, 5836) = -2.81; 9.72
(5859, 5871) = -0.27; 9.2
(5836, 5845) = -1.10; 10.1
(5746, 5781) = -1.26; 9.36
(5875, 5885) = -0.15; 9.13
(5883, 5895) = 2.41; 7.18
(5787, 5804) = -0.85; 9.47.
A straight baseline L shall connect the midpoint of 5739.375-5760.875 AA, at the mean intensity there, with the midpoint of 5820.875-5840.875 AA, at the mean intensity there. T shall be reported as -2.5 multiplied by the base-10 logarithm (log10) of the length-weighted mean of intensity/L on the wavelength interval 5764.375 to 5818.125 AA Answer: 0.05 mag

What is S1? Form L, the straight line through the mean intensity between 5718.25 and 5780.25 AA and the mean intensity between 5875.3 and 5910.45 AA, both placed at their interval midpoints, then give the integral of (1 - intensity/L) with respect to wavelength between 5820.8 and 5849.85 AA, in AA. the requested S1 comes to -4.3 AA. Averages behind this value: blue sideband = 9.54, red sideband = 8.1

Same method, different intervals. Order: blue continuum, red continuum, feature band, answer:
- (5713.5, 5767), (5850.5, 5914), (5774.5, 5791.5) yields 0.53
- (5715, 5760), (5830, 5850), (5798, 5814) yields 0.86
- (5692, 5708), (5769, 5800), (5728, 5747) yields -1.69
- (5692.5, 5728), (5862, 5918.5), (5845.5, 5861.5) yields -1.43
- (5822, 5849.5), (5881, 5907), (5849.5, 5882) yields -1.72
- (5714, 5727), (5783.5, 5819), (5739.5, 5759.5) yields -0.39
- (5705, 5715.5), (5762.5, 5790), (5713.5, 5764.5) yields -4.73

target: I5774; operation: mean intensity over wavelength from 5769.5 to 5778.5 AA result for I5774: 9.04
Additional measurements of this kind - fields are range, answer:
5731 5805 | 9.46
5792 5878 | 9.6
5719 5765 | 9.62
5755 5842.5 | 9.55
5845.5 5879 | 9.36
